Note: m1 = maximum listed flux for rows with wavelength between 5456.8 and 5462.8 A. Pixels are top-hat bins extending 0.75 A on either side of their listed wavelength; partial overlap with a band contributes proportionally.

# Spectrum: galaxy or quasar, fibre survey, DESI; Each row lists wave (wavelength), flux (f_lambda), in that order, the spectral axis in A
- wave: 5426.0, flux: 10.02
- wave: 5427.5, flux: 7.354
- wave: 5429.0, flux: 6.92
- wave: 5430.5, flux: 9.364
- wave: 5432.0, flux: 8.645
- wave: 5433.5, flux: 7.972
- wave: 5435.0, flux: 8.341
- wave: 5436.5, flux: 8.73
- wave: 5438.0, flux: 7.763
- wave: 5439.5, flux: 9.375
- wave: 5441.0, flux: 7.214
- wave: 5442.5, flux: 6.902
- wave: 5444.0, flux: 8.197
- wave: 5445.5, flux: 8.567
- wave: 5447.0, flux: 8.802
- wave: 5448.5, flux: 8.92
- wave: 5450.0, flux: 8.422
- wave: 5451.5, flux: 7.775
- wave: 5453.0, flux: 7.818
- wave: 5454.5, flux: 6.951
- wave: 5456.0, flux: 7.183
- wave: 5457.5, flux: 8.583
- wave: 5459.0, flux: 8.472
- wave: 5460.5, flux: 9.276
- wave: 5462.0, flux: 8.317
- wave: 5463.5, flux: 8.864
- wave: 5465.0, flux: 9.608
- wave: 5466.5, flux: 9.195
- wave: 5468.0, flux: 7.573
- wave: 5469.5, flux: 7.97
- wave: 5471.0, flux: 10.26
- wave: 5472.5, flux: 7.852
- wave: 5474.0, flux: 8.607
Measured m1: 9.276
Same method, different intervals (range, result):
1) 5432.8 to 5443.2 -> 9.375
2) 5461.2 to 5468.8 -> 9.608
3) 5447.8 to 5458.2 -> 8.92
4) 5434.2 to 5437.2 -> 8.73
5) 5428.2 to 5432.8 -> 9.364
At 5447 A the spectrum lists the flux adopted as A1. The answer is 8.802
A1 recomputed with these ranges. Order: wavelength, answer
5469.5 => 7.97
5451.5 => 7.775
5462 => 8.317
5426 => 10.02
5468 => 7.573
